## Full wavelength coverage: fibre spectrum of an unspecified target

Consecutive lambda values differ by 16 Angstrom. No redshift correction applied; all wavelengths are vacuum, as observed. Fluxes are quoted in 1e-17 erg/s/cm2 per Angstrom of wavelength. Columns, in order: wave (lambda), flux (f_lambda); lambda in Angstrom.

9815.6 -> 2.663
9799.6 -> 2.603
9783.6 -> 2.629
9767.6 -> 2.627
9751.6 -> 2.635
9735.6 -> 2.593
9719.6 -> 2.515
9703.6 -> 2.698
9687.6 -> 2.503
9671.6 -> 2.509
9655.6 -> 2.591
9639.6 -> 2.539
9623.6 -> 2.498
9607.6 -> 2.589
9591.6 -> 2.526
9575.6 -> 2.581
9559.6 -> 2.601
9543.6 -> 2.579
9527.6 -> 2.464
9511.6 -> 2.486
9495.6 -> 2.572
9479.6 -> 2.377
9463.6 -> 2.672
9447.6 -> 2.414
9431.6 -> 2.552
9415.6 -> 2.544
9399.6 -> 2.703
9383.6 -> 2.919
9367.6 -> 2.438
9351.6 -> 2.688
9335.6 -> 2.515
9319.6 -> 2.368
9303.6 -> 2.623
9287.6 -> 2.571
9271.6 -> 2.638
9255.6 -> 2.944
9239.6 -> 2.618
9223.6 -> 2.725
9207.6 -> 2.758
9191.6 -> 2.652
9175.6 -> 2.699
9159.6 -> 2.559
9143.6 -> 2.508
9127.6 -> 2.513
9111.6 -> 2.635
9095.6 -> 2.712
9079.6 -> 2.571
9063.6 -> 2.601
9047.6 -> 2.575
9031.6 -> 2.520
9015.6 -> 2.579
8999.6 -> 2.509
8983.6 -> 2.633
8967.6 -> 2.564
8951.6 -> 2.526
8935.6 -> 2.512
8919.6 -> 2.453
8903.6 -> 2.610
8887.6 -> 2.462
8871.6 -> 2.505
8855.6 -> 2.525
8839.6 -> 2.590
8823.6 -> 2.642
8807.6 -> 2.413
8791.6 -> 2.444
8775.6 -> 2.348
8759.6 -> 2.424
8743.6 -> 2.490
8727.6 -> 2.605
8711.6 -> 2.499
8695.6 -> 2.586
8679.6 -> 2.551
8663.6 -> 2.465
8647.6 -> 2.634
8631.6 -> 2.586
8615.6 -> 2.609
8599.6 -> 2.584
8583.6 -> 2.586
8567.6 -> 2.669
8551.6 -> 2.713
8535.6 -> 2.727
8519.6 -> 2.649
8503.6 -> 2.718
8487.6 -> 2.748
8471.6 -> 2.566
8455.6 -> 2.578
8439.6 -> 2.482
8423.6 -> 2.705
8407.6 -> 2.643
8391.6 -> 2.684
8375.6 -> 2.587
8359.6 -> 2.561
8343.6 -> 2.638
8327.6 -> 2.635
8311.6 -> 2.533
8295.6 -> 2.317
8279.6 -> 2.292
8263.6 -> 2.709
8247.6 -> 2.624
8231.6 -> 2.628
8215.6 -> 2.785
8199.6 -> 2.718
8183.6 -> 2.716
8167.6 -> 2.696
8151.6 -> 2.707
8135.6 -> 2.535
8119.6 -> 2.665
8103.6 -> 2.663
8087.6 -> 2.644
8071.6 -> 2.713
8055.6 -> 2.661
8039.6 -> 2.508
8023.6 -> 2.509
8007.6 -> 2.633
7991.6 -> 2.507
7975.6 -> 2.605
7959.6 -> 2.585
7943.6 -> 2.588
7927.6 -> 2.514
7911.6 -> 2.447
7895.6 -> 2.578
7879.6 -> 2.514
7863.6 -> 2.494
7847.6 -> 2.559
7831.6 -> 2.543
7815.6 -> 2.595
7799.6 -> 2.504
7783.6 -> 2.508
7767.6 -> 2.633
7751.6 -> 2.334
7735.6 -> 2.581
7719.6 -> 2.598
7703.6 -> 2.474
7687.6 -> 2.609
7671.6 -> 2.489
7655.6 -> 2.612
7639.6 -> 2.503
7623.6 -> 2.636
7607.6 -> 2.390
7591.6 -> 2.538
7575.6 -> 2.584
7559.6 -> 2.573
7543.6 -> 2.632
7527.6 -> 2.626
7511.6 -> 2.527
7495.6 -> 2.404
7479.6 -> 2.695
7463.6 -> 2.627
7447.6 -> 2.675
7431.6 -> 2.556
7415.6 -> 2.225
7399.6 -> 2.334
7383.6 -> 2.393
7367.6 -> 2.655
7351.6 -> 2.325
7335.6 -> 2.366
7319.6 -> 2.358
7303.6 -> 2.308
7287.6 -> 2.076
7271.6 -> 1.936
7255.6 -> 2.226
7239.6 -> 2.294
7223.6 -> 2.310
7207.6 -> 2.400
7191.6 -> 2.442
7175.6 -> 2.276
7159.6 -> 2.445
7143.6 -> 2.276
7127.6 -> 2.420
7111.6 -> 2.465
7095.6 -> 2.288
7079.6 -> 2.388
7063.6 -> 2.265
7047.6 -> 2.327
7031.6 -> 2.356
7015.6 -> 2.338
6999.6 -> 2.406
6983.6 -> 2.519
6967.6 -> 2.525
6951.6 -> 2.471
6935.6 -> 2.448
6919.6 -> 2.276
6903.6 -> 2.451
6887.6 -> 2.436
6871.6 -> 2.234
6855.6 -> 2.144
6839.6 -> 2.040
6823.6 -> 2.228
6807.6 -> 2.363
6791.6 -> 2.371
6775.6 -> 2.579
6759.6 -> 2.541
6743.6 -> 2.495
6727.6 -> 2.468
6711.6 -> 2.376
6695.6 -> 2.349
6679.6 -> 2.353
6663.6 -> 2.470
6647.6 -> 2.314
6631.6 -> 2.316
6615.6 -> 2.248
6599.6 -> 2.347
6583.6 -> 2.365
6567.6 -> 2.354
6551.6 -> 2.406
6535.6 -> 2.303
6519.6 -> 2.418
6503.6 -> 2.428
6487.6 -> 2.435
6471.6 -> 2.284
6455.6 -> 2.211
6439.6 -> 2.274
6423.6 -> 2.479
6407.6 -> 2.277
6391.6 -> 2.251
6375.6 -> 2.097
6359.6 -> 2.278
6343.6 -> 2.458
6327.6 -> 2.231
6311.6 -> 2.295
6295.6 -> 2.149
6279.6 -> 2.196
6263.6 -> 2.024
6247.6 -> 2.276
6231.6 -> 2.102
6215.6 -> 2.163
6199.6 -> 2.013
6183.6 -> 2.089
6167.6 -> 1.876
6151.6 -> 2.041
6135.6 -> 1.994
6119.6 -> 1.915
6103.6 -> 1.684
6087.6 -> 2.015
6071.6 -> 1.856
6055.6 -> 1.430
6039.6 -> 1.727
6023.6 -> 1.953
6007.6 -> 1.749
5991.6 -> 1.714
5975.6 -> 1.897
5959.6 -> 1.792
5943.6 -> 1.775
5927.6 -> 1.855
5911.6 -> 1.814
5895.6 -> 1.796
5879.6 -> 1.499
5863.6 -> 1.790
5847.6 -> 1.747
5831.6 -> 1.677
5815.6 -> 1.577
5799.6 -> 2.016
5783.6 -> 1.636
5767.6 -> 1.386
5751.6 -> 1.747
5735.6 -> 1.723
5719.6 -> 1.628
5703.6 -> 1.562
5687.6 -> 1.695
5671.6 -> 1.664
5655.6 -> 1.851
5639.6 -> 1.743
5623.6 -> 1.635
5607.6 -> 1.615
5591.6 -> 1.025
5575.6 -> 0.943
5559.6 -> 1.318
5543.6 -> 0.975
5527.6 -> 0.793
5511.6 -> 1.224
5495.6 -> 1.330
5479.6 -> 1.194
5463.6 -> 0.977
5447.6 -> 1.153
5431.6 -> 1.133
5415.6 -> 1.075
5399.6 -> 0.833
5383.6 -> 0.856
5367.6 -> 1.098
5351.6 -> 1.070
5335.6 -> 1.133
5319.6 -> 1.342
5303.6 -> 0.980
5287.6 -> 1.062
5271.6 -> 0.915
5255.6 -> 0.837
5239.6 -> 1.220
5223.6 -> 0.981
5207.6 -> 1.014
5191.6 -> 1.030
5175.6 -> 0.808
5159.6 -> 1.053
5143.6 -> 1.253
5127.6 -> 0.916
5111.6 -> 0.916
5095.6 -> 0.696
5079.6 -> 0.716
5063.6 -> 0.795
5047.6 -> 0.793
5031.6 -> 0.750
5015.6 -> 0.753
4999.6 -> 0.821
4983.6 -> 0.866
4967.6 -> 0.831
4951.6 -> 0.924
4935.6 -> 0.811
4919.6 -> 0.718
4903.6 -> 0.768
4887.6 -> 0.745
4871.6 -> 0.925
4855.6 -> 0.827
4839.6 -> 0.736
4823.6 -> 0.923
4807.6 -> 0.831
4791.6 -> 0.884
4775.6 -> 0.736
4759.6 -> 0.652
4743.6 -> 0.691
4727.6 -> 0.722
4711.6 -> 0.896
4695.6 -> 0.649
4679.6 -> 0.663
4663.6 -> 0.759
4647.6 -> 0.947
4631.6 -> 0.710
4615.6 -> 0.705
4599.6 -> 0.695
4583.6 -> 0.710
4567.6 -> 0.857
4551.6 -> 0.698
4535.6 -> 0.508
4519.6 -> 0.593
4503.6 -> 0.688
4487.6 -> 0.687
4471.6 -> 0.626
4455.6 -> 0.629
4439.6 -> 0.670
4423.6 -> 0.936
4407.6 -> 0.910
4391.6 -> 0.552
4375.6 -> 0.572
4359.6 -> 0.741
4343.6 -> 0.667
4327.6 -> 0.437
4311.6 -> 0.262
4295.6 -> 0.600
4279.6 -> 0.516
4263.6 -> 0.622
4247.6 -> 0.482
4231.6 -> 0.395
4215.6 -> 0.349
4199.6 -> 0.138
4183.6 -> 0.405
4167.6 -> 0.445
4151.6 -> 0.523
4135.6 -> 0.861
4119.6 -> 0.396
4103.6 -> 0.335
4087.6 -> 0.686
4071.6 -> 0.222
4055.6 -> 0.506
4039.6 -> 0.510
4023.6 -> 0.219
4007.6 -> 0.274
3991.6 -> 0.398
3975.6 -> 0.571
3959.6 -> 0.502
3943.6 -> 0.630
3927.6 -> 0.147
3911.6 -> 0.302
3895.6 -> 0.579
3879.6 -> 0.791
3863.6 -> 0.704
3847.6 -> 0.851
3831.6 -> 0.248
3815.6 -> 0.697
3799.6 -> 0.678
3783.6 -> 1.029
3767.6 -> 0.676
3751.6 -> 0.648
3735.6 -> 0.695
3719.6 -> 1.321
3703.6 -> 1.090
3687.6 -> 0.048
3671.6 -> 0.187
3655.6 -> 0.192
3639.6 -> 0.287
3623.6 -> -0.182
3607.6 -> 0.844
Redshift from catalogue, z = 0.41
